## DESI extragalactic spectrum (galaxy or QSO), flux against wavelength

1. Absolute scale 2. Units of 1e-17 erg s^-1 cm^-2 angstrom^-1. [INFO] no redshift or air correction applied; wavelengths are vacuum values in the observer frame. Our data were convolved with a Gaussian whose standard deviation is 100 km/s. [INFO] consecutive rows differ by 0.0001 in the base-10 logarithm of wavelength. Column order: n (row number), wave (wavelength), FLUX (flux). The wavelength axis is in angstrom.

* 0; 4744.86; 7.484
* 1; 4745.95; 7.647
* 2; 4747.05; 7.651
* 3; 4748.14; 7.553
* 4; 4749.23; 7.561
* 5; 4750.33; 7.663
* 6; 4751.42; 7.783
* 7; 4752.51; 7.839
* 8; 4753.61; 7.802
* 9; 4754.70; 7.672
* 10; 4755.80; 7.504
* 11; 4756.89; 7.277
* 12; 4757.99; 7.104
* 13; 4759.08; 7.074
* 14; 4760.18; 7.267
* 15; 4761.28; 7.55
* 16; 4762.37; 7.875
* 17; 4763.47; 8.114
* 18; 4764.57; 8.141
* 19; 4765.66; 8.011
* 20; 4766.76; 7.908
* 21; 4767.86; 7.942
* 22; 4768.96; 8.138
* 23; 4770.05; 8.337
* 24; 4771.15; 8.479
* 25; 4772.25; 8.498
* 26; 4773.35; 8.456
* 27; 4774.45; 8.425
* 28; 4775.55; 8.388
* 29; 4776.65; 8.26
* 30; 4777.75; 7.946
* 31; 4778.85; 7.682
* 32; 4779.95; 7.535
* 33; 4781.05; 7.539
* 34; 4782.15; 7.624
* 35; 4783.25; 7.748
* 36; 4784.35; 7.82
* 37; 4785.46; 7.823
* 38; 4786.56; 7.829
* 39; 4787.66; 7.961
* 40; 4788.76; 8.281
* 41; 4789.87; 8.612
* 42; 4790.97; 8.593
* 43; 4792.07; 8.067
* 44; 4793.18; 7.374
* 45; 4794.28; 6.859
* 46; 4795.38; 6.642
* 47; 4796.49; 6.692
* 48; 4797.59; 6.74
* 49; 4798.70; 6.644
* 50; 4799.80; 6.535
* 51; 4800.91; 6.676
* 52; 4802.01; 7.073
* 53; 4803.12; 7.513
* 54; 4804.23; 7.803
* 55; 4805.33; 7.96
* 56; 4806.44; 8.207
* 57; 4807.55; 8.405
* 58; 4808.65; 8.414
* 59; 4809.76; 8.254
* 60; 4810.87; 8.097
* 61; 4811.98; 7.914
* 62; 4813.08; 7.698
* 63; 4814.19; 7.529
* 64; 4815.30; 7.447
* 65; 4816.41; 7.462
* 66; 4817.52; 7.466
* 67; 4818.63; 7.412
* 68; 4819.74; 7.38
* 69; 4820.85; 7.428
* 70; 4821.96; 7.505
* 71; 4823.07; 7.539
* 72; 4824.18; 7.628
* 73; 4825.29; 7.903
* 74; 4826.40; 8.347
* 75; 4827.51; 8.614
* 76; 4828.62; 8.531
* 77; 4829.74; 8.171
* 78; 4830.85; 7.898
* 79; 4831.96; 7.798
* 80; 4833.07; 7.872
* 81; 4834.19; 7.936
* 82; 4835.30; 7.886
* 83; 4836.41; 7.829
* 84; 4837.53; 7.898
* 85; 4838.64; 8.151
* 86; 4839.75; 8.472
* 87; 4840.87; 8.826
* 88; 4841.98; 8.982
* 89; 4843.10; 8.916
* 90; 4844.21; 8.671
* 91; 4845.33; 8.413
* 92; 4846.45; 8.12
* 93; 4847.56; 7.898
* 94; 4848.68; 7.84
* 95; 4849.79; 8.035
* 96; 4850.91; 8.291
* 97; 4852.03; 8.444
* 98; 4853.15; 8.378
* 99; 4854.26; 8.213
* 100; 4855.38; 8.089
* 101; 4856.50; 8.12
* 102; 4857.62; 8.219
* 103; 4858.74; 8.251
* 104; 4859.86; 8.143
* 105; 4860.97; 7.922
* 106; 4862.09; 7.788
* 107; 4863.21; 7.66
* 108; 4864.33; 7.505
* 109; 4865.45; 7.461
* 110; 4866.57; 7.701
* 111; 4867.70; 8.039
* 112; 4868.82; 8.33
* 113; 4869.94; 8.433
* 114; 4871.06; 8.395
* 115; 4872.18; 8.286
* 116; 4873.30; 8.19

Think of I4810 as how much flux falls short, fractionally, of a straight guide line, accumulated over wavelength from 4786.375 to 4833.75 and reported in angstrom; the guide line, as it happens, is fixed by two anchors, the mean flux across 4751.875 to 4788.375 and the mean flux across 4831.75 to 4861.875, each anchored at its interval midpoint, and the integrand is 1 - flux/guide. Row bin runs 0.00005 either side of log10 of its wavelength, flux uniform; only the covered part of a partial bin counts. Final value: 2.1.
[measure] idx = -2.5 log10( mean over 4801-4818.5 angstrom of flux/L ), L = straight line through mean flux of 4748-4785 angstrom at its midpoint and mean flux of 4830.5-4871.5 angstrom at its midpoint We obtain 0.029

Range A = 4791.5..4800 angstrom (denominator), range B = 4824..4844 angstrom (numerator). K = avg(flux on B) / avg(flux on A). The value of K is 1.2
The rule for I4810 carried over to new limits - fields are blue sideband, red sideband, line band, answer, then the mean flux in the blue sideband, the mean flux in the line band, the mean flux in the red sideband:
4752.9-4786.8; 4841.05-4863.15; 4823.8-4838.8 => 0.2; 7.86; 8.04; 8.25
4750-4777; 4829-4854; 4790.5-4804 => 1.5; 7.9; 7.12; 8.22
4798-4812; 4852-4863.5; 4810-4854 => -0.8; 7.63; 8.02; 8.11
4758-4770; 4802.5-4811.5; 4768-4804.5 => 1.0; 7.8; 7.72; 8.07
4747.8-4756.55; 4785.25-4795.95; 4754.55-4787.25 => -0.6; 7.67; 7.87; 7.8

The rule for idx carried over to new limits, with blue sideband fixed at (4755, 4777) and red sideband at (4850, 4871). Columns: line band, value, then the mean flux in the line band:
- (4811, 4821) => 0.06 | 7.55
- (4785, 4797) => 0.04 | 7.71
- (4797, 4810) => 0.07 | 7.5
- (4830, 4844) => -0.03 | 8.22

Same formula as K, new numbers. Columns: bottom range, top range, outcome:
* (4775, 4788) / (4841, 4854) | 1.07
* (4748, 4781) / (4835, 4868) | 1.04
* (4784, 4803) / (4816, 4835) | 1.05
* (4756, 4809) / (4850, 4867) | 1.04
